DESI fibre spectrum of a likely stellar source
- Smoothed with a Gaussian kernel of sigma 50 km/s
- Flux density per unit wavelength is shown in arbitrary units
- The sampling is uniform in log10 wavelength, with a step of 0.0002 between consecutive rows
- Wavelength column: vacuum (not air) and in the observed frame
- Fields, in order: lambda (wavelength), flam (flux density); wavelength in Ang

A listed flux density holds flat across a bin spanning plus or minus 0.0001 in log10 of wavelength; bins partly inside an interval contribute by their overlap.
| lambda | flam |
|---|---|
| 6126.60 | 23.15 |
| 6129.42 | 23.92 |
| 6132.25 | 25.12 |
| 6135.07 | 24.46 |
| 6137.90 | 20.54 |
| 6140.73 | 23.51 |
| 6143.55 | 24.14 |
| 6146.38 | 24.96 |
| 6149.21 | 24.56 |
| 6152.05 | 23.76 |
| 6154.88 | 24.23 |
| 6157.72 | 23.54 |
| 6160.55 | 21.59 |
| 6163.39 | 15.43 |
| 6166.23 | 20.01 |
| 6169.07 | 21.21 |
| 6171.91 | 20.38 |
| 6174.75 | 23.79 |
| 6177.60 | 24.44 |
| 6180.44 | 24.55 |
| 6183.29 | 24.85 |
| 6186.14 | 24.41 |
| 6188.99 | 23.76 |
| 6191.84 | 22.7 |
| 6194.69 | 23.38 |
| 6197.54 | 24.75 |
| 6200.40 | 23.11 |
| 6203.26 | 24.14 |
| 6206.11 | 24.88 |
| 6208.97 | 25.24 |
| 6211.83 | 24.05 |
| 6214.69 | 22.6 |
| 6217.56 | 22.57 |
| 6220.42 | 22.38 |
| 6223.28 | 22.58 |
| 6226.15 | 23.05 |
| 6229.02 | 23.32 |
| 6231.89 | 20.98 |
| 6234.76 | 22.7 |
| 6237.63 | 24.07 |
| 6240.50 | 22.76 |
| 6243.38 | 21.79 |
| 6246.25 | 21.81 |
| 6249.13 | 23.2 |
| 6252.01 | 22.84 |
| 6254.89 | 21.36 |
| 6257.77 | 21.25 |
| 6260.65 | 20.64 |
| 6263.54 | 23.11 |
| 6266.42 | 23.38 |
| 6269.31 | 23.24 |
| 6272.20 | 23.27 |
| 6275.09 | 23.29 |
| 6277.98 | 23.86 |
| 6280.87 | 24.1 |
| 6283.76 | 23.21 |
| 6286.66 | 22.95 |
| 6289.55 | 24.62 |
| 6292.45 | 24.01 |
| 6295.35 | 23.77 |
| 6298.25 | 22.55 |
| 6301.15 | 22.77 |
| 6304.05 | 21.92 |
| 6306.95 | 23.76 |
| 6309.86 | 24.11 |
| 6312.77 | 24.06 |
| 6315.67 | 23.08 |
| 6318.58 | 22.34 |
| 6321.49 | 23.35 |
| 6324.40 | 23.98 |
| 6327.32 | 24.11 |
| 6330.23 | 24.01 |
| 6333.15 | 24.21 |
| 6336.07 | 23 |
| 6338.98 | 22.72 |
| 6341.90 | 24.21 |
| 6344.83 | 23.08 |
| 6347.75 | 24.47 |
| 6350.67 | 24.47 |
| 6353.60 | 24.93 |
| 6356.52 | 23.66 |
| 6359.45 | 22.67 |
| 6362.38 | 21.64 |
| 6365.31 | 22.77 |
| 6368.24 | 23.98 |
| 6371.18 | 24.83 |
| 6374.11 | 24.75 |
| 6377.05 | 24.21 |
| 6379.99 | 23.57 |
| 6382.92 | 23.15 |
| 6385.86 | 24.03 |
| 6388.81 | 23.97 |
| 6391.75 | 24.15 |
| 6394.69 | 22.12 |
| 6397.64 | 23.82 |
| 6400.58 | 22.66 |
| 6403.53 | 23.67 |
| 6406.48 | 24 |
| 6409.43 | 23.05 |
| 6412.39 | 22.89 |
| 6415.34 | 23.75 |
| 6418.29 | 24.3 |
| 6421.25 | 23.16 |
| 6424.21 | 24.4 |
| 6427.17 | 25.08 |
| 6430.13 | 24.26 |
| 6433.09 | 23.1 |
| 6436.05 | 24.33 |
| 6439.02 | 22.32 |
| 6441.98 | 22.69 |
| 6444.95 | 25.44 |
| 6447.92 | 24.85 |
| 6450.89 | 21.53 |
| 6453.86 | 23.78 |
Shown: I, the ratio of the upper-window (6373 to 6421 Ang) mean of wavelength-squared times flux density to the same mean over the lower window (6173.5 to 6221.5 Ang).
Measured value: 1.1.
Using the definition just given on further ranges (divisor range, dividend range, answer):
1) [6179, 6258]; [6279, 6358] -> 1.05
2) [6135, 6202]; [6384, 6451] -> 1.12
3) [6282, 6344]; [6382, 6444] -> 1.04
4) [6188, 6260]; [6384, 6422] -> 1.08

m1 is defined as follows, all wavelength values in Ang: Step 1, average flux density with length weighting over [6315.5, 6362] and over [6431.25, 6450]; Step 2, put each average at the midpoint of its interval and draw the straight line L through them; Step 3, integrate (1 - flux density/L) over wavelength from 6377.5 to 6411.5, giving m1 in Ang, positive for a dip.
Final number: 0.3 Ang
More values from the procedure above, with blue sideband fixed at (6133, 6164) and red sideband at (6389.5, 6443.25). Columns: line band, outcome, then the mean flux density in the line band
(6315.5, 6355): -0.6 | 23.7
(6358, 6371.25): 0.3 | 23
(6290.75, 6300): -0.1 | 23.4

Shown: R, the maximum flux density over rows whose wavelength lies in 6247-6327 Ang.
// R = 24.62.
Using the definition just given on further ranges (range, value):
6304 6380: 24.93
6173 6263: 25.24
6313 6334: 24.21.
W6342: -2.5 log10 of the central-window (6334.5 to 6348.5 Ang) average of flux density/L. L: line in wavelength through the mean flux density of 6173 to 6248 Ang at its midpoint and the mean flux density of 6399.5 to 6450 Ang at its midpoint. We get 0.01 mag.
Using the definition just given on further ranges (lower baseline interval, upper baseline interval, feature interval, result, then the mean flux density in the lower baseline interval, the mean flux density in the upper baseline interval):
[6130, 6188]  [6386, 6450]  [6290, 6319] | 0.003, 23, 23.7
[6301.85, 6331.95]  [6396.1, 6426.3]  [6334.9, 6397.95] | -0.005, 23.5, 23.6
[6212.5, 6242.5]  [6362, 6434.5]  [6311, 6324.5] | -0.005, 22.7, 23.7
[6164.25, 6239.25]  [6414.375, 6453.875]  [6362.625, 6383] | -0.009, 23.2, 23.8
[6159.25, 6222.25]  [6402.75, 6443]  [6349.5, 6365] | 0.002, 22.9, 23.7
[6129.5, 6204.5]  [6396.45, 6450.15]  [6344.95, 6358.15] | -0.031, 23.1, 23.7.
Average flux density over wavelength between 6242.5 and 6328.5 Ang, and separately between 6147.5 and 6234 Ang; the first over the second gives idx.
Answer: 1.0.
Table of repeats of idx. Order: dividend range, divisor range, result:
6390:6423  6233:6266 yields 1.05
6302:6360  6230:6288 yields 1.04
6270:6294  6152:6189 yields 1.05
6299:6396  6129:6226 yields 1.02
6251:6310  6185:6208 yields 0.96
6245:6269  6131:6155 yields 0.93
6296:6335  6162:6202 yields 1.03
